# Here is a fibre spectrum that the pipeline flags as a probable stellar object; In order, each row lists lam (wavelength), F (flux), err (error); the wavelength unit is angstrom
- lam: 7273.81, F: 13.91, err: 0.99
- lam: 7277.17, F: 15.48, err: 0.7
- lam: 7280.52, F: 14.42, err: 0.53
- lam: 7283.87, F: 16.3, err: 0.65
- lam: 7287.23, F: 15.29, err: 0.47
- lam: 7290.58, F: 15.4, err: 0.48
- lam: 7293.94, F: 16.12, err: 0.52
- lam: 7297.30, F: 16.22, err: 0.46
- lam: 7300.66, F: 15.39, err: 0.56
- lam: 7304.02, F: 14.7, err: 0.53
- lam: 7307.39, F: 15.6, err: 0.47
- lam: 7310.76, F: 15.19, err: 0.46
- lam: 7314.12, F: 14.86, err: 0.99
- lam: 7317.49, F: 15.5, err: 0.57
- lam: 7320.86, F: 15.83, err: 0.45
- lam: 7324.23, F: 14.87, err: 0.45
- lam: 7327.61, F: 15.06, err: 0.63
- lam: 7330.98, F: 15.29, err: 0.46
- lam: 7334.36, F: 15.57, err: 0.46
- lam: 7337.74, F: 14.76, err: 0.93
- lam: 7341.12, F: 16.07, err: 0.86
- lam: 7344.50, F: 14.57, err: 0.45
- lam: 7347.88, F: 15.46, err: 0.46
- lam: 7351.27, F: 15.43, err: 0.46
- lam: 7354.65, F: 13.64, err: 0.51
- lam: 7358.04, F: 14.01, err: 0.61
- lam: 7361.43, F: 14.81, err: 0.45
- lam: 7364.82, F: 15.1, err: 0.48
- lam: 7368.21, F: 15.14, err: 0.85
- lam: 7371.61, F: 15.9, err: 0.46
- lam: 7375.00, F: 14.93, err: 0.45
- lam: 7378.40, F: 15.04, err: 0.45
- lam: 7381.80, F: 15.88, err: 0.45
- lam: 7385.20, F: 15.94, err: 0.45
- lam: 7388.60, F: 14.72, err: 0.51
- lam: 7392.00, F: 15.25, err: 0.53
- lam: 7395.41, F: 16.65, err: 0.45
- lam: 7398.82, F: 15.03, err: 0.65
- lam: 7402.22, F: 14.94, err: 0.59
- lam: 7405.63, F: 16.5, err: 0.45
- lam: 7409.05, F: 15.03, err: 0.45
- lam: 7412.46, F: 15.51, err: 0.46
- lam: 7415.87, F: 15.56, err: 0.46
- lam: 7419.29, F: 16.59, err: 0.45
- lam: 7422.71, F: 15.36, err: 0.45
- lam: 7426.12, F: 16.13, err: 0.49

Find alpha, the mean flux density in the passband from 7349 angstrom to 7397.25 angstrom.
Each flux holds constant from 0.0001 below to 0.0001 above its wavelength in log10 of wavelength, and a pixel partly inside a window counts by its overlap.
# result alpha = 15.2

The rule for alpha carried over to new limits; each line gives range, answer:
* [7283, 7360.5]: 15.3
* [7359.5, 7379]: 15.1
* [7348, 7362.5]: 14.6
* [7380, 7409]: 15.6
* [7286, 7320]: 15.4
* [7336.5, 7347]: 15.2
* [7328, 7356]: 15.1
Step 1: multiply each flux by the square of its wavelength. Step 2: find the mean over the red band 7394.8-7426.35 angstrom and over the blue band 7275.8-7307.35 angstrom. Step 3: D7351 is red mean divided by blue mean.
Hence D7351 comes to 1.0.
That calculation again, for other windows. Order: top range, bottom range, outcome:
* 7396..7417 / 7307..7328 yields 1.04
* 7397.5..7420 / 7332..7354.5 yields 1.04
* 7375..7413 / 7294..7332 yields 1.03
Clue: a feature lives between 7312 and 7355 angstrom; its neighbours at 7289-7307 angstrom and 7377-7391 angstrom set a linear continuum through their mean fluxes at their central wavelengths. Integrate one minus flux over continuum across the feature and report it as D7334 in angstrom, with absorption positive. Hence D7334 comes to 0.8 angstrom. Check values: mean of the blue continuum 15.6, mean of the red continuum 15.4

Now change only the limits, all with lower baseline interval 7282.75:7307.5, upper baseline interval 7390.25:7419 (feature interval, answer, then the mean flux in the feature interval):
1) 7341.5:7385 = 1.5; 15.1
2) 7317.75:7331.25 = 0.3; 15.3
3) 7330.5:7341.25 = 0.2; 15.3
